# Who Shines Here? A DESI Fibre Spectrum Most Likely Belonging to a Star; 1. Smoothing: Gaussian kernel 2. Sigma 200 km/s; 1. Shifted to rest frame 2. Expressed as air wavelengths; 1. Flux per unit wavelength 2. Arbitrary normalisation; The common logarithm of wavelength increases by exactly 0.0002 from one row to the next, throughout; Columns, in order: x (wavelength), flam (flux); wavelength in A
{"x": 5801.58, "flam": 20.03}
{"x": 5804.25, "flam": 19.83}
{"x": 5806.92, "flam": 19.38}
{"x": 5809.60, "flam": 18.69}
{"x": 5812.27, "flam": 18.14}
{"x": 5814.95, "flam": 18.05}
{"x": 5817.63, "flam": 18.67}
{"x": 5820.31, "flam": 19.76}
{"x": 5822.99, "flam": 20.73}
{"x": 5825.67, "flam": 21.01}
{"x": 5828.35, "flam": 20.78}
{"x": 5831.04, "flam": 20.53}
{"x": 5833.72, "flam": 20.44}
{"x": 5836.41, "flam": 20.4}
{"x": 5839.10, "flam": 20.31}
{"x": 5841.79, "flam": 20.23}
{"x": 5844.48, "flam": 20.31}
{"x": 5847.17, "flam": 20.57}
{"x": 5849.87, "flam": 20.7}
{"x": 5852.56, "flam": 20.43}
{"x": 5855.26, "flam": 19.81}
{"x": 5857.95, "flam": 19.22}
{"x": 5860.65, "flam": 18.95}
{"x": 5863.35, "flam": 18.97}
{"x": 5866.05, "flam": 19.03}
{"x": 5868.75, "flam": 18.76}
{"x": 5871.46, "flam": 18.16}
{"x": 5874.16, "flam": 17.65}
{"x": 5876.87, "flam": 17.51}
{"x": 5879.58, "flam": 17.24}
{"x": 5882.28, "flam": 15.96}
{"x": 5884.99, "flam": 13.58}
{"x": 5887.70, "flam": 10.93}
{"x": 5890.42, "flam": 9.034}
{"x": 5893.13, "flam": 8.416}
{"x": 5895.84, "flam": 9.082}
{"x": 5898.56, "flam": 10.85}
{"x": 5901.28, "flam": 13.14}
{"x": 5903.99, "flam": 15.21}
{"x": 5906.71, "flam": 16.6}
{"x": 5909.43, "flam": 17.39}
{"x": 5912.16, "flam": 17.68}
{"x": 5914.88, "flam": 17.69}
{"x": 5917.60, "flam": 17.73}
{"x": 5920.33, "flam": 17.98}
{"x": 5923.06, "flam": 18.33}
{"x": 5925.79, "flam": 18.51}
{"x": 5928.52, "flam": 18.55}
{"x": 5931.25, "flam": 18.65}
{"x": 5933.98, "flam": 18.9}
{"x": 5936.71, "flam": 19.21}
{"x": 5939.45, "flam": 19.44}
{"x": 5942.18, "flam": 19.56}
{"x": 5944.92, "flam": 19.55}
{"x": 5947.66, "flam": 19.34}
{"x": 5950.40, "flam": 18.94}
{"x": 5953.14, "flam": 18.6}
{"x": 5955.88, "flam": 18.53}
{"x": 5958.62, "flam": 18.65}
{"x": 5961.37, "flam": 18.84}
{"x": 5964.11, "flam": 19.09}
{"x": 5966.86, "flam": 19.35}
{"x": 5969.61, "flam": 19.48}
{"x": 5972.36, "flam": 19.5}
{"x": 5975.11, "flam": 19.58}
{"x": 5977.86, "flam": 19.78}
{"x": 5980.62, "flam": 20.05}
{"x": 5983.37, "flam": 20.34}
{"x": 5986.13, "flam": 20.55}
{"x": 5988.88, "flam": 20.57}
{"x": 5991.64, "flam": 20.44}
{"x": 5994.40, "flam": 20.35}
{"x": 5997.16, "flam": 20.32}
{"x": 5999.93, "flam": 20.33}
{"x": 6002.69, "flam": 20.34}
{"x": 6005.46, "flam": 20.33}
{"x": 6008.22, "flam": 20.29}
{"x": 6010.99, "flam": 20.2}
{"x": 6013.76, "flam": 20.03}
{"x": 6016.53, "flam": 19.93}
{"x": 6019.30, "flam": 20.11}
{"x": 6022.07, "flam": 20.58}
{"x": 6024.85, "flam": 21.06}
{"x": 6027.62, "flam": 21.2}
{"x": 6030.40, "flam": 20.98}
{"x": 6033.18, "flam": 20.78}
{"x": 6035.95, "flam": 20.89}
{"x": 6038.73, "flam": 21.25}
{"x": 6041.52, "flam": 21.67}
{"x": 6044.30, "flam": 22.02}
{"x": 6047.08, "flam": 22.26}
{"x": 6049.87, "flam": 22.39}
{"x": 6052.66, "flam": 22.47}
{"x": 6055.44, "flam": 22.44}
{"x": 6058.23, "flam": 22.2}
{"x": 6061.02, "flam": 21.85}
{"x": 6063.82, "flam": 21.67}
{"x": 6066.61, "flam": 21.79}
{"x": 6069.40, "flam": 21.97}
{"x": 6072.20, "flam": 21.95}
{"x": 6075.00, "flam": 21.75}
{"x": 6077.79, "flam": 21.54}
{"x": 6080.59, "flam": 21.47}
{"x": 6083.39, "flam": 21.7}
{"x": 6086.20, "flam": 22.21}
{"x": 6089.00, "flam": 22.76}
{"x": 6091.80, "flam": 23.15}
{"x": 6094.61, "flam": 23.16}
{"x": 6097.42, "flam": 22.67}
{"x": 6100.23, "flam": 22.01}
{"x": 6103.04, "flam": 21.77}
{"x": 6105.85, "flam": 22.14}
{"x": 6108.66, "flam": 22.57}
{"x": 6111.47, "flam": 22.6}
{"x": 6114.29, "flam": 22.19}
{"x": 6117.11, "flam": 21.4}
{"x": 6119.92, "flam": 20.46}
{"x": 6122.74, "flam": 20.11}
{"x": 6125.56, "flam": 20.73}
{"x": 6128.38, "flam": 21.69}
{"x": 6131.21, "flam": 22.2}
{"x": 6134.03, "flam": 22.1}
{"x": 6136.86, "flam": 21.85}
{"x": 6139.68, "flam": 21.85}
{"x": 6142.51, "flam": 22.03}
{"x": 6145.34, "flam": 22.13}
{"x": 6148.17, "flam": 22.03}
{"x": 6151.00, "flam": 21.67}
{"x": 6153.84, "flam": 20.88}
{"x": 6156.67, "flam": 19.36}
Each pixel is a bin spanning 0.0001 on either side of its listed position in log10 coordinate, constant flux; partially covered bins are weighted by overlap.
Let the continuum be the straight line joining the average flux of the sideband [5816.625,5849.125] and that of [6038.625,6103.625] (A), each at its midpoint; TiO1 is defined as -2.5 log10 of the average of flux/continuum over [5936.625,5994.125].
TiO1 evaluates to 0.10 mag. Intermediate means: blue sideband 20.3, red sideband 22.1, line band 19.5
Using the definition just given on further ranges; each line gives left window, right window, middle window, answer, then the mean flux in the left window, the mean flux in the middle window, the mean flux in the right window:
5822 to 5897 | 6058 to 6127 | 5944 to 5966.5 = 0.03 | 17.8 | 19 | 21.9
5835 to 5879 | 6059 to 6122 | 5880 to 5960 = 0.22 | 19.4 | 16.4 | 22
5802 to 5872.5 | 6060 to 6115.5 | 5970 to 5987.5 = 0.06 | 19.7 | 19.9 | 22.1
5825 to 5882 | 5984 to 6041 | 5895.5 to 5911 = 0.37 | 19.5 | 14.1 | 20.5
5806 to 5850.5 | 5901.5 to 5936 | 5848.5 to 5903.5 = 0.19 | 19.9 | 15.9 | 17.6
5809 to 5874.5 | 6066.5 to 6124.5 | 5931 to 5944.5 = 0.07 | 19.7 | 19.2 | 22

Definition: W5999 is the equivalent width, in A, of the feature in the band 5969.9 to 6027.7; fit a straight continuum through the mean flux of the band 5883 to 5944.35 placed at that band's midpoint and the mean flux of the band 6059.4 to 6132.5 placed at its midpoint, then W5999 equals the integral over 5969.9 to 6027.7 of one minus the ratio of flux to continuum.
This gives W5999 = -4.96 A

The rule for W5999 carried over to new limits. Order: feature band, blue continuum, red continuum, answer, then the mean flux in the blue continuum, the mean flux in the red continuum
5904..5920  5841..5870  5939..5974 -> 1.8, 19.7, 19.1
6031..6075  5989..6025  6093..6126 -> -1.7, 20.3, 21.9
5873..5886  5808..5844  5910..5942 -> 1.8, 19.8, 18.4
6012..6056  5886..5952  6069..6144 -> -3.3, 16.3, 21.9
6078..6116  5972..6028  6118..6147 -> -2.0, 20.3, 21.5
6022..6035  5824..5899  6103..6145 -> -0.5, 17.5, 21.7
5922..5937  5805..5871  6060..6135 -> 1.3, 19.7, 21.9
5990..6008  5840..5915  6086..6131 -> -0.9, 16.5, 22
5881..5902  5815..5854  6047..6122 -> 9.5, 20.3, 22.1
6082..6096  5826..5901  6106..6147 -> -1.0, 17.3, 21.7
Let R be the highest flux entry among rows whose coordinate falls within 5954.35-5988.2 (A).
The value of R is 20.55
